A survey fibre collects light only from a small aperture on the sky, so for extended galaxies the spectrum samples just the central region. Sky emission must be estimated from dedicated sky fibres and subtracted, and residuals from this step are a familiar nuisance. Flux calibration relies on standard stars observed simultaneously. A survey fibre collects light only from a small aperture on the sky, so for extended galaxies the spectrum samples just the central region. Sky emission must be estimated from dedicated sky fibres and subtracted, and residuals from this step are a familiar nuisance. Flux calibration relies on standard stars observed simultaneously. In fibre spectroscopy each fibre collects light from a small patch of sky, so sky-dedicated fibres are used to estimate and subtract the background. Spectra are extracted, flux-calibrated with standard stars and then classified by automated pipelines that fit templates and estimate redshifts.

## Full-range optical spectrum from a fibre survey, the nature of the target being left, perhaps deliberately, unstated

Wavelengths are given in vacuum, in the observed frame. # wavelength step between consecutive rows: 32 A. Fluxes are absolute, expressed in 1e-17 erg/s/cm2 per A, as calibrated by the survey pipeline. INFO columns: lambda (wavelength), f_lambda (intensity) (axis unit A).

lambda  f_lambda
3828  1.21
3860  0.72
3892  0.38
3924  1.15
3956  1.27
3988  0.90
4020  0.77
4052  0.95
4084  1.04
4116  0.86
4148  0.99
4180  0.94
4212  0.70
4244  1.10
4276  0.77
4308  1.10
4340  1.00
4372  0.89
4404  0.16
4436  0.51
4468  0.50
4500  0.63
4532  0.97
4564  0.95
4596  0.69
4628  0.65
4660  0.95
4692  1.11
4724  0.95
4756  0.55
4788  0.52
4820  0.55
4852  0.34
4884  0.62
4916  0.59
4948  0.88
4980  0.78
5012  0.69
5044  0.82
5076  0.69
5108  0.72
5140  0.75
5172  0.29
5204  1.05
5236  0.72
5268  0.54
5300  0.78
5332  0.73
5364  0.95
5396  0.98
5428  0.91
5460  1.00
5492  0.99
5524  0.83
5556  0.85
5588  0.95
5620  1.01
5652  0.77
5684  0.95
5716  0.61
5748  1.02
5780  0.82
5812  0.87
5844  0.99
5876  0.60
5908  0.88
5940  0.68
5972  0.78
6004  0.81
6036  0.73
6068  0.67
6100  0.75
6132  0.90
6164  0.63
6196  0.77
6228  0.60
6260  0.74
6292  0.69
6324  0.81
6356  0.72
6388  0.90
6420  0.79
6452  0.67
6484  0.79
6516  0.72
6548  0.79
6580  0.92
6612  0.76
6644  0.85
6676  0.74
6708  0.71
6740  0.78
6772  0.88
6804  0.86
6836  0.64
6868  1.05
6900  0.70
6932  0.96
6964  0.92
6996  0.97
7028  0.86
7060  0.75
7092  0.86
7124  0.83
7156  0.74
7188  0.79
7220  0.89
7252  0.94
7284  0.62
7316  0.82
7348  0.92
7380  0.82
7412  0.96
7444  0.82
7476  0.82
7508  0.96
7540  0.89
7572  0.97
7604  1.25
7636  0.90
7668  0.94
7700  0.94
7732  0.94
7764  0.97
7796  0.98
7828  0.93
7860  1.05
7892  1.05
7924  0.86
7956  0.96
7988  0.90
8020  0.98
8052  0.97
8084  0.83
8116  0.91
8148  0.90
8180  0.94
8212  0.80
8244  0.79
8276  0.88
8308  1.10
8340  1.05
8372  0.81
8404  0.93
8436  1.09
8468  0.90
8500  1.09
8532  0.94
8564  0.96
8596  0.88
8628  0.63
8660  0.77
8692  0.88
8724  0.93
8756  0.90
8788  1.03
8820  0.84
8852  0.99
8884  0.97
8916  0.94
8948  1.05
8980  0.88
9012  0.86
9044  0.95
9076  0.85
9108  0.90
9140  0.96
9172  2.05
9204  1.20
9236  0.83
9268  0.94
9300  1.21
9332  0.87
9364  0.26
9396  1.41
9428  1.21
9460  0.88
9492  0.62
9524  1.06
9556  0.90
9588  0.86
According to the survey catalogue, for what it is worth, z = 0.398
